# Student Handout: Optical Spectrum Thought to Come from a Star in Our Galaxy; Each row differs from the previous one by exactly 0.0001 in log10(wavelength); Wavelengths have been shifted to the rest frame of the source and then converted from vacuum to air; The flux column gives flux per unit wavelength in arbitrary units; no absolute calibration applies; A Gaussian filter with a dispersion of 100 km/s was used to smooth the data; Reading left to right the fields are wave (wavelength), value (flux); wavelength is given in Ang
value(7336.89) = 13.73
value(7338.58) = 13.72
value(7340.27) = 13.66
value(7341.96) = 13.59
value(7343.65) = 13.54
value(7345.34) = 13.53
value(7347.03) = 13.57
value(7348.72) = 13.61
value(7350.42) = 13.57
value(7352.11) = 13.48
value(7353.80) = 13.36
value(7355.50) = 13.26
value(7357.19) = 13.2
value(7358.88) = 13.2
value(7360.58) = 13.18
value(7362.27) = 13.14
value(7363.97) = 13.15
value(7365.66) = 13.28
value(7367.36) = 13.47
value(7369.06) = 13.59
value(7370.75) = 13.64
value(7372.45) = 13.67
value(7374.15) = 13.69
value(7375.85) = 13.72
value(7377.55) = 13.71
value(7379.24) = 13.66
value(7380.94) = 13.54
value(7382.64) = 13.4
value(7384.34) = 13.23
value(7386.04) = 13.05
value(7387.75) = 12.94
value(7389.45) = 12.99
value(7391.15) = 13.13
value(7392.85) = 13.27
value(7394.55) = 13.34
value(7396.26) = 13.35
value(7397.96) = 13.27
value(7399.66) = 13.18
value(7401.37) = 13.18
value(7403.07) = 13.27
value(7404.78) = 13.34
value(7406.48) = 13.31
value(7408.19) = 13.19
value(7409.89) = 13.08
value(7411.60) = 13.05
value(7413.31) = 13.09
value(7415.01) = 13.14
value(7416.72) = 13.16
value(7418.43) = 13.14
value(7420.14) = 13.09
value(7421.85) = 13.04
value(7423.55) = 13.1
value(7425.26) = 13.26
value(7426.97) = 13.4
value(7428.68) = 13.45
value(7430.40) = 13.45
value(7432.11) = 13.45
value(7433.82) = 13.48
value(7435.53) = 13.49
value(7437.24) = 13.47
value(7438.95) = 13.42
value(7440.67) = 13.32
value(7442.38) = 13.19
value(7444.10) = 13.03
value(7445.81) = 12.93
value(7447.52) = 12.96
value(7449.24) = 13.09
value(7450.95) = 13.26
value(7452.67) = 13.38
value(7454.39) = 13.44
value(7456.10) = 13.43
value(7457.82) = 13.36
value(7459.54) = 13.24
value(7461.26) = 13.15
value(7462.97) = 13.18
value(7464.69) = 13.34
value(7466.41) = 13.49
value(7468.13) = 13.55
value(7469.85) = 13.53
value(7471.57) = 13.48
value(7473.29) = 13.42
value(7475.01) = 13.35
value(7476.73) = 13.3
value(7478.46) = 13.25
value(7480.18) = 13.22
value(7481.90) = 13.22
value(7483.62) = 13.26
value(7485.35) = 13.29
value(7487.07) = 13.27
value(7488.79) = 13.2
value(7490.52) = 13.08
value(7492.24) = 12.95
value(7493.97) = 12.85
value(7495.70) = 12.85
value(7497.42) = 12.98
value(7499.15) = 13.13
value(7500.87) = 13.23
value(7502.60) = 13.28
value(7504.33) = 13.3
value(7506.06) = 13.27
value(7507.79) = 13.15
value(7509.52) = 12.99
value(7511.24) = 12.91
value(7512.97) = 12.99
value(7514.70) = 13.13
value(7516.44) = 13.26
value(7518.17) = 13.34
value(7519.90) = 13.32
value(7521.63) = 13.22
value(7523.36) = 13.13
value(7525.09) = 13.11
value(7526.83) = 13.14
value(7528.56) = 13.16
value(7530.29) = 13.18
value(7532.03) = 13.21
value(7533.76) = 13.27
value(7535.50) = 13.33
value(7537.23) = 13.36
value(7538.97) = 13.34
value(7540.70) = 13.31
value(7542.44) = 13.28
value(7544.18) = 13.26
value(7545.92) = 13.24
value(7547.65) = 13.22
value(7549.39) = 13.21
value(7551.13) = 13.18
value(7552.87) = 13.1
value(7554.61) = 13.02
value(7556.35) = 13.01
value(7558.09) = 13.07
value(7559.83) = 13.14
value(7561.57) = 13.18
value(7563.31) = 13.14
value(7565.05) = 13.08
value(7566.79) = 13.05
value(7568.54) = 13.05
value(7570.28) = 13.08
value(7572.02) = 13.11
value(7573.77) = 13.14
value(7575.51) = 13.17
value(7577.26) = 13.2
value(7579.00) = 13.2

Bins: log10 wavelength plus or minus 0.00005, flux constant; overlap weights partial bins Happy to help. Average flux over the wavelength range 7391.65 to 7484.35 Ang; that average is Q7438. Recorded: 13.3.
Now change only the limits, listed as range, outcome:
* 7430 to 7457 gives 13.3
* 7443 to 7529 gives 13.2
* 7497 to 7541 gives 13.2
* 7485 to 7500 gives 13.1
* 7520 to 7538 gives 13.2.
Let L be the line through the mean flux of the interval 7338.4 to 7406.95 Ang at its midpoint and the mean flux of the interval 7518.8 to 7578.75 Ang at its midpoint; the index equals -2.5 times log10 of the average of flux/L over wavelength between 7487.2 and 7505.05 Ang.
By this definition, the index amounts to 0.01 mag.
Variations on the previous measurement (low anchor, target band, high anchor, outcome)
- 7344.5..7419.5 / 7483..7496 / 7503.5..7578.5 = 0.011 mag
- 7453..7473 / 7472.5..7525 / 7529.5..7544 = 0.013 mag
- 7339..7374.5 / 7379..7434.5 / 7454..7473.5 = 0.015 mag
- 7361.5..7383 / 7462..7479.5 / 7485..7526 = -0.013 mag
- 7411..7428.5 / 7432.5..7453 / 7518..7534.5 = -0.007 mag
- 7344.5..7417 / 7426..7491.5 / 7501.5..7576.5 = -0.005 mag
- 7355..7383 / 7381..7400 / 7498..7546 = 0.017 mag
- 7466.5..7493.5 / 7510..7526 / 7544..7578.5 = 0.005 mag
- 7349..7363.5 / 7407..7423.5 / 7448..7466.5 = 0.015 mag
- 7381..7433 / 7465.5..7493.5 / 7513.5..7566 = -0.007 mag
